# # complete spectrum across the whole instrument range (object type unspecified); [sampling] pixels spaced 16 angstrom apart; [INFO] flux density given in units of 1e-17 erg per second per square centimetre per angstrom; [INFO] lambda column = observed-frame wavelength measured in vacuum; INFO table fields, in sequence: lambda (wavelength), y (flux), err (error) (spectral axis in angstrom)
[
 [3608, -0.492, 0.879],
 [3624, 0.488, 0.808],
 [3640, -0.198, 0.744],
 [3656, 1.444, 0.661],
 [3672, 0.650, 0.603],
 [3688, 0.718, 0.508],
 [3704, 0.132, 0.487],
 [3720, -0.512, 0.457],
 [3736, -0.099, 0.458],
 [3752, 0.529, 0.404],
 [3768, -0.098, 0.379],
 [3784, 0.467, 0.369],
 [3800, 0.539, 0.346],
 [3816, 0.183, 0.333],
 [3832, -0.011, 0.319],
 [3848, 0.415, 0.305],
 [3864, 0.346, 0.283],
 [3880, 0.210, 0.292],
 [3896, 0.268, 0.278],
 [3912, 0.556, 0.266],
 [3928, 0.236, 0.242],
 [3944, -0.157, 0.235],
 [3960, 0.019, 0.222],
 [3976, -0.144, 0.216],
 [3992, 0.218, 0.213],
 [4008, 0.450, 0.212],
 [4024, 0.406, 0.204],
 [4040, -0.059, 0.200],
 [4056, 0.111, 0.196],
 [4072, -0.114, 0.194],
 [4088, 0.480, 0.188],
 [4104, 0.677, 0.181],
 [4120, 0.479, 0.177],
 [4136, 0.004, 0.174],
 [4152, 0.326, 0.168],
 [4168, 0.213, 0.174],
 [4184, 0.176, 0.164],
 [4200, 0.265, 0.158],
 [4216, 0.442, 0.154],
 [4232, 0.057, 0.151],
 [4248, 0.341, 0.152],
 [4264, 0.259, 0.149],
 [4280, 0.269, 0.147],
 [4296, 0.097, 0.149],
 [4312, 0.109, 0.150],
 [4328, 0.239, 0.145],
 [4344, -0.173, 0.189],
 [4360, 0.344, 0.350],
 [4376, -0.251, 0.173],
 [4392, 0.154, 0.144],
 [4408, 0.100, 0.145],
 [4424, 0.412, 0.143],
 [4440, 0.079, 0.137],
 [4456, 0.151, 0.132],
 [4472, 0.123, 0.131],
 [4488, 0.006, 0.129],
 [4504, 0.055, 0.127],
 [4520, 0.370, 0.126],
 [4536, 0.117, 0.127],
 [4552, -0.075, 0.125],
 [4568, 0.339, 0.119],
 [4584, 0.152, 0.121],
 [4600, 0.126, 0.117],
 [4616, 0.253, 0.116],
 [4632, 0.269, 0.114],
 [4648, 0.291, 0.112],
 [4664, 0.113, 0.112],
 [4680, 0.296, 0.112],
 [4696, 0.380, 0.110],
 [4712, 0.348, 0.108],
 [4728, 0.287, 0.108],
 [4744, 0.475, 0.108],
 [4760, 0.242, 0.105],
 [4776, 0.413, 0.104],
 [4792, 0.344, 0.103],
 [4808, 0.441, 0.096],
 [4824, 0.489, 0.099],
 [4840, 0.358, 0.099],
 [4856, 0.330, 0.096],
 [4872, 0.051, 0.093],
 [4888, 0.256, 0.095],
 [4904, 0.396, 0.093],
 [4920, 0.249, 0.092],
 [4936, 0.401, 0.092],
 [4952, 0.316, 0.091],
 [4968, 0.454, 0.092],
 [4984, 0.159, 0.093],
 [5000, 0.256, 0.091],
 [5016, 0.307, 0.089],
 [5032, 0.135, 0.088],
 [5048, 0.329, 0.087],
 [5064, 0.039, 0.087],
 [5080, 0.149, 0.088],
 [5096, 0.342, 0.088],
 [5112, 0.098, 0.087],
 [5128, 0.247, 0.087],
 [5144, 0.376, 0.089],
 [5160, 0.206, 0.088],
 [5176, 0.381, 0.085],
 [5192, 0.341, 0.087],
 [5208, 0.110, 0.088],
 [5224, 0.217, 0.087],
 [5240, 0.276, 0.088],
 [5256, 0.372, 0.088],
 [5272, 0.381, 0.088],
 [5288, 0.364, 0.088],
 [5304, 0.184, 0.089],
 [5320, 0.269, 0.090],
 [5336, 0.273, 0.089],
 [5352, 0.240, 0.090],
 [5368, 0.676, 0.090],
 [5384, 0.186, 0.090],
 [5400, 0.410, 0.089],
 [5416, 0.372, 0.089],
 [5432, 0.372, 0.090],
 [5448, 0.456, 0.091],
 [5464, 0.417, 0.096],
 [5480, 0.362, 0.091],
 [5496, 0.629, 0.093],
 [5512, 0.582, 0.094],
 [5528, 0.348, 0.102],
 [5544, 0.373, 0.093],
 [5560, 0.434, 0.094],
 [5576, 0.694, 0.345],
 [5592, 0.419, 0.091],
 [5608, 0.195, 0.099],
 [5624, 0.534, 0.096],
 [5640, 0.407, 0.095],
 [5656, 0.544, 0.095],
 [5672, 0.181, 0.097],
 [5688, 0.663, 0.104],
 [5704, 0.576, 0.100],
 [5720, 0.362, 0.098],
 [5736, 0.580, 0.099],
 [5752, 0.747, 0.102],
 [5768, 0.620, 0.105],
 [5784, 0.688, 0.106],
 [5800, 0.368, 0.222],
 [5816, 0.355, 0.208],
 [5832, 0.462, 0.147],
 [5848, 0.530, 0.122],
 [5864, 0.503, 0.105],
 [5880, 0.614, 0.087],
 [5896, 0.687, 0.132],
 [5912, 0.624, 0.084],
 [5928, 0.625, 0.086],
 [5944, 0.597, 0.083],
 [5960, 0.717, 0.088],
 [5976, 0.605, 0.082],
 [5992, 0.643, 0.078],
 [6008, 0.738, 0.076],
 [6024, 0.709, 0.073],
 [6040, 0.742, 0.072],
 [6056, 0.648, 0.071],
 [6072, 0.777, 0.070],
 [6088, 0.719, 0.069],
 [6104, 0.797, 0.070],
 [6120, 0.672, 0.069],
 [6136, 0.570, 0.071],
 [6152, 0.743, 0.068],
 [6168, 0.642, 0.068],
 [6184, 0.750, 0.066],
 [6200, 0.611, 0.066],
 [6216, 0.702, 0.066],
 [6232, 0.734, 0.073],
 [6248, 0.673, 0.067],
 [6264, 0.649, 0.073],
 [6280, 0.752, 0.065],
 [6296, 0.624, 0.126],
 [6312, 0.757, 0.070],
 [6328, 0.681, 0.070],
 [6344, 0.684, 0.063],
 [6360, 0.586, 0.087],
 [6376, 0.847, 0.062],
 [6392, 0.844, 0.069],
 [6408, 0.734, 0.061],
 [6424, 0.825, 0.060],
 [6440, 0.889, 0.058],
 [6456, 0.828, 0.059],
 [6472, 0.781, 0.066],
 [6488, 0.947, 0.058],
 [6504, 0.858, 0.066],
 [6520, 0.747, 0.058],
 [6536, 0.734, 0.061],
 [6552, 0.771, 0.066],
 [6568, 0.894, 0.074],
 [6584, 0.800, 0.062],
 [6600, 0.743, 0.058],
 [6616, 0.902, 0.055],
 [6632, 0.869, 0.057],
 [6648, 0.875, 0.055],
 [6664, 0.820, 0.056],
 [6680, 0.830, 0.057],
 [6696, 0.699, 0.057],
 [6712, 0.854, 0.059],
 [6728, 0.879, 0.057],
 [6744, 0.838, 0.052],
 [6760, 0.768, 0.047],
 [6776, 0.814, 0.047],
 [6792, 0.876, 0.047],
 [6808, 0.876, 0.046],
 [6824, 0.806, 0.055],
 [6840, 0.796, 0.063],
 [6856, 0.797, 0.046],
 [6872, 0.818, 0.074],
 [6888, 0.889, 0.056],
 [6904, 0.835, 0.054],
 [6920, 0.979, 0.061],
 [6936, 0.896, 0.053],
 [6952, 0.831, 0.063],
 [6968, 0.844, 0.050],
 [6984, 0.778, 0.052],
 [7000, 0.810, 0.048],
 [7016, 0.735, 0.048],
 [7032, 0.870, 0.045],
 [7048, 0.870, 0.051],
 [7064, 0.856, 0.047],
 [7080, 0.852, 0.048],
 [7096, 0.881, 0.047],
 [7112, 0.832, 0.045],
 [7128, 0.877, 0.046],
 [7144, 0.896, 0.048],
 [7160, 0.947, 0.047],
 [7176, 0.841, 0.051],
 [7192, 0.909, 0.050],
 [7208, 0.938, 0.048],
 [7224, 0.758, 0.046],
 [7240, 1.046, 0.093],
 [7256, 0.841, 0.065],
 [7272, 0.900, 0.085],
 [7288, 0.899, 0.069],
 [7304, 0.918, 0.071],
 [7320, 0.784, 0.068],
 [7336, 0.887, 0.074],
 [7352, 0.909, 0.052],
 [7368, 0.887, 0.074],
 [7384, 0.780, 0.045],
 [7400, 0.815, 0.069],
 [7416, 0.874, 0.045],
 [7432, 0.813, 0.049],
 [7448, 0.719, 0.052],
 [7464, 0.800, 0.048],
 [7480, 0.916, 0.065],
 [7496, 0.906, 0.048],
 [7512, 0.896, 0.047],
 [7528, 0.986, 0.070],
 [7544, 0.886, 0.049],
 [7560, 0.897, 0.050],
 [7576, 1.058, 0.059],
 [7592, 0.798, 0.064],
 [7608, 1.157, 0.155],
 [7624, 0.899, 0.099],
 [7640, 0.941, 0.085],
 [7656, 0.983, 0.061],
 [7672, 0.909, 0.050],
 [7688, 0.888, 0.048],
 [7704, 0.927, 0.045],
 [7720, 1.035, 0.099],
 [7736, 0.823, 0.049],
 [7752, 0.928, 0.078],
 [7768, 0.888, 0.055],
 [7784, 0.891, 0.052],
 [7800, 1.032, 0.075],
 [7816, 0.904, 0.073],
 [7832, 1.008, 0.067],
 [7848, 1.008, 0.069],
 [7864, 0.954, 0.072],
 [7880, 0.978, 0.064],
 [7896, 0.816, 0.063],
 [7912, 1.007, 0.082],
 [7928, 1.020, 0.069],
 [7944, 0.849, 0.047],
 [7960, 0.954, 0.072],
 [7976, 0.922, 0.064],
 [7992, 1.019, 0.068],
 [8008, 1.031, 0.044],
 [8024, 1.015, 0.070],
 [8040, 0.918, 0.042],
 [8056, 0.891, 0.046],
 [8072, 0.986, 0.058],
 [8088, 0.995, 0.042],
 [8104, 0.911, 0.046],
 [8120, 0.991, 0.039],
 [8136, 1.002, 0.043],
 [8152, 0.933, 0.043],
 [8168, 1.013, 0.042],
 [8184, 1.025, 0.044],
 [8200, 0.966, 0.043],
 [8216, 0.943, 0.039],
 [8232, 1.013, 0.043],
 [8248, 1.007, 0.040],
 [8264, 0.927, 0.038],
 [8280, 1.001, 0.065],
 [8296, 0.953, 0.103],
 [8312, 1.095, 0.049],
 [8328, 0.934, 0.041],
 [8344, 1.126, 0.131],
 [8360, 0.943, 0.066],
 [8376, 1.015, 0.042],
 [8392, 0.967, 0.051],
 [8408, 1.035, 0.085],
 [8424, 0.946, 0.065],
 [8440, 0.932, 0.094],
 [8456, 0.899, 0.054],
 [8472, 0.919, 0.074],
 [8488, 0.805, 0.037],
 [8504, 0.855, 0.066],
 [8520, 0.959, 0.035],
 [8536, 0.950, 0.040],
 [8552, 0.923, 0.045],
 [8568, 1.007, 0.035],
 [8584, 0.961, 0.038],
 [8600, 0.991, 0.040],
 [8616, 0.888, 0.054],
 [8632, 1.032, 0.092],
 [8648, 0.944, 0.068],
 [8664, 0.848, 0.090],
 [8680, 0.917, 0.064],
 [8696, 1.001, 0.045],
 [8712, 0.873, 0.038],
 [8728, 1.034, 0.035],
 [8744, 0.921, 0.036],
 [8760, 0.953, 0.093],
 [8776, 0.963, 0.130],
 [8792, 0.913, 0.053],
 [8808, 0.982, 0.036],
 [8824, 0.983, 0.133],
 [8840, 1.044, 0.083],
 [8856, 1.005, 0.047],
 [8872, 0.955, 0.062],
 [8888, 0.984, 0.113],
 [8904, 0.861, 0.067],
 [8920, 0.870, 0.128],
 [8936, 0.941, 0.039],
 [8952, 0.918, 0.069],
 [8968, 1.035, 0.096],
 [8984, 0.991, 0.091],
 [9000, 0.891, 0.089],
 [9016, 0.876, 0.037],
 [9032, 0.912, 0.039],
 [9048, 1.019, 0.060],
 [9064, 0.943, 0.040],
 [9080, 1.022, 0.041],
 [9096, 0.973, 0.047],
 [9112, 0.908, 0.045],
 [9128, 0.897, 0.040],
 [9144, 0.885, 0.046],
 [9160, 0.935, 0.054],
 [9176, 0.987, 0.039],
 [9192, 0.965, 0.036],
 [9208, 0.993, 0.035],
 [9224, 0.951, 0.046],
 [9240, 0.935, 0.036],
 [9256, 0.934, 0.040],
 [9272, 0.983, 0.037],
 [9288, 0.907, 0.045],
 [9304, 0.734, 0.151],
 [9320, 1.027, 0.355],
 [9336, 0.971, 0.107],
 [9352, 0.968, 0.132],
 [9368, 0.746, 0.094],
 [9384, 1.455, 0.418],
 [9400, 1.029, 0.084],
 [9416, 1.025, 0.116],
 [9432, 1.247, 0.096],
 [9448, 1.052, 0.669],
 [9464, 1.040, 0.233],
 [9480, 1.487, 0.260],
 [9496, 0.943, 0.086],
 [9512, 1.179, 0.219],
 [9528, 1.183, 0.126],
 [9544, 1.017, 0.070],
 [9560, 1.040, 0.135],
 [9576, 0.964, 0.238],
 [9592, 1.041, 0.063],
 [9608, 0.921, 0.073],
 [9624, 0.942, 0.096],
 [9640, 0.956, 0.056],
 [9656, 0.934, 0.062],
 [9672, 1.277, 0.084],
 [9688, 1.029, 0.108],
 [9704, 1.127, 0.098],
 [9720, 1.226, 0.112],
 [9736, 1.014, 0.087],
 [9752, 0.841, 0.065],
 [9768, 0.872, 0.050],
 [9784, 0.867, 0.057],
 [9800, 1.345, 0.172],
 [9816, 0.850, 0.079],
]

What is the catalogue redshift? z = 0.44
